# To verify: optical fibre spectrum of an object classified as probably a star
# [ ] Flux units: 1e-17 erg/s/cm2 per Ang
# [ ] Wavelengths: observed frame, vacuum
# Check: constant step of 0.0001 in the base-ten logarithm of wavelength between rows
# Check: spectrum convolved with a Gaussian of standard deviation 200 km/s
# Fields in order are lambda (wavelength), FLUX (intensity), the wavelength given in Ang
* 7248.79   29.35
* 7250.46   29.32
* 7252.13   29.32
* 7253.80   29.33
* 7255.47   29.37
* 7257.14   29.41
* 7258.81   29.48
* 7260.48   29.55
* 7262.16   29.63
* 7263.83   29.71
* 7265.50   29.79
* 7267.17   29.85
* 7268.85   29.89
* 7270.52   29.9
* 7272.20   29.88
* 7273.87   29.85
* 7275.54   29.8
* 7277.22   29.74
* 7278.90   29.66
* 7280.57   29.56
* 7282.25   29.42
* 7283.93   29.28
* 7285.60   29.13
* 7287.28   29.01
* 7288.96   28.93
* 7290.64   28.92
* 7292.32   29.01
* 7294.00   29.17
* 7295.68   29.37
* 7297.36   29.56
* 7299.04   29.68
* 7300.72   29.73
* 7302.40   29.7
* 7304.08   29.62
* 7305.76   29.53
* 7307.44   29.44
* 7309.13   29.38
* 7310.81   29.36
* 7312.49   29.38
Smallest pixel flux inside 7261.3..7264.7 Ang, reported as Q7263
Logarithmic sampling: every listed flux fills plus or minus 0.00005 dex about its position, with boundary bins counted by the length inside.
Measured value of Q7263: 29.63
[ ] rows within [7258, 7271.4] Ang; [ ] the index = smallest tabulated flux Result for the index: 29.48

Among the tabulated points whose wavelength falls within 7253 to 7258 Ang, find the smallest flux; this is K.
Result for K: 29.33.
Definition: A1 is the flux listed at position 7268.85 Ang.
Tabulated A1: 29.89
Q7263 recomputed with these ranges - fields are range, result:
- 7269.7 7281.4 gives 29.56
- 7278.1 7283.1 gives 29.42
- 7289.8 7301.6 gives 28.92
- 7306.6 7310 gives 29.38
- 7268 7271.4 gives 29.89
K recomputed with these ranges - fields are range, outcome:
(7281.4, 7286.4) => 29.13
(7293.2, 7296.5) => 29.17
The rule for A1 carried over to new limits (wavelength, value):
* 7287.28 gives 29.01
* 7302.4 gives 29.7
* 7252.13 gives 29.32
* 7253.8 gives 29.33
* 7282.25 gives 29.42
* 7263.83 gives 29.71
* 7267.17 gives 29.85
